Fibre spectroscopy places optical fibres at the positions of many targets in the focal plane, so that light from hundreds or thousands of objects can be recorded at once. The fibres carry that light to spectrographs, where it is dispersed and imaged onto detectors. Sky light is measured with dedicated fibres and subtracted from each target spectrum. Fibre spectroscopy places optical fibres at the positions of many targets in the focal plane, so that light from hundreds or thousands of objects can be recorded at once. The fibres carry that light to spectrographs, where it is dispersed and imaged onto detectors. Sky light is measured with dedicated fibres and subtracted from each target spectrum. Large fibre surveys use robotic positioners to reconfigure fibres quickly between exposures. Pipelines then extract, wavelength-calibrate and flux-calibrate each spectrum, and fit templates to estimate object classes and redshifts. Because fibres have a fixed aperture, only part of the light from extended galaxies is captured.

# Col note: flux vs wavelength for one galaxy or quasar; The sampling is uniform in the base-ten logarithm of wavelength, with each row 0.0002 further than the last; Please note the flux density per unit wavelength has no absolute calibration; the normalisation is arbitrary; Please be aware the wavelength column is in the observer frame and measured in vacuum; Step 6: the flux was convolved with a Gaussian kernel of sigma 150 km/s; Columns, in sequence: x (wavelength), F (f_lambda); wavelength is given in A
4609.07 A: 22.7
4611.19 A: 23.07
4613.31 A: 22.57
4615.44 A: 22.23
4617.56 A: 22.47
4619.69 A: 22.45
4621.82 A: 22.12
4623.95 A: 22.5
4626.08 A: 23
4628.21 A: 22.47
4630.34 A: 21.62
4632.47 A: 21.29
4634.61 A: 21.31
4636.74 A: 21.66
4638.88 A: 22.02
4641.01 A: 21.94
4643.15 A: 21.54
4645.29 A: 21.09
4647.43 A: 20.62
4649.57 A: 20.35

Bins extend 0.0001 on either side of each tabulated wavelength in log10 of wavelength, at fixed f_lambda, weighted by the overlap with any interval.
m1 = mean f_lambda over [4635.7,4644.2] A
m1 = 21.8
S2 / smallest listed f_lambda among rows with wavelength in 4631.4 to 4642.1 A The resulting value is 21.29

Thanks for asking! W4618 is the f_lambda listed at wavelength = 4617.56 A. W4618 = 22.47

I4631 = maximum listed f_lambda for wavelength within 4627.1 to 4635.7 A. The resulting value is 22.47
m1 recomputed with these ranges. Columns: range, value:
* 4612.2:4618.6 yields 22.4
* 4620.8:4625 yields 22.3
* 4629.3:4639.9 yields 21.6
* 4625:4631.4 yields 22.4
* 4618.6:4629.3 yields 22.5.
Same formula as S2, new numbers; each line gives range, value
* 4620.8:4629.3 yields 22.12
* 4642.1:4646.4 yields 21.09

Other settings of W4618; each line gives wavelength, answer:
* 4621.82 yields 22.12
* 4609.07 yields 22.7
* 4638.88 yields 22.02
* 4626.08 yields 23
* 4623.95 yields 22.5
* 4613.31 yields 22.57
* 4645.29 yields 21.09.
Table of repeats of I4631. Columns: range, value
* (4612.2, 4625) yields 22.57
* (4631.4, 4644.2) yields 22.02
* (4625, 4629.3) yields 23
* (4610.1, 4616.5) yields 23.07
